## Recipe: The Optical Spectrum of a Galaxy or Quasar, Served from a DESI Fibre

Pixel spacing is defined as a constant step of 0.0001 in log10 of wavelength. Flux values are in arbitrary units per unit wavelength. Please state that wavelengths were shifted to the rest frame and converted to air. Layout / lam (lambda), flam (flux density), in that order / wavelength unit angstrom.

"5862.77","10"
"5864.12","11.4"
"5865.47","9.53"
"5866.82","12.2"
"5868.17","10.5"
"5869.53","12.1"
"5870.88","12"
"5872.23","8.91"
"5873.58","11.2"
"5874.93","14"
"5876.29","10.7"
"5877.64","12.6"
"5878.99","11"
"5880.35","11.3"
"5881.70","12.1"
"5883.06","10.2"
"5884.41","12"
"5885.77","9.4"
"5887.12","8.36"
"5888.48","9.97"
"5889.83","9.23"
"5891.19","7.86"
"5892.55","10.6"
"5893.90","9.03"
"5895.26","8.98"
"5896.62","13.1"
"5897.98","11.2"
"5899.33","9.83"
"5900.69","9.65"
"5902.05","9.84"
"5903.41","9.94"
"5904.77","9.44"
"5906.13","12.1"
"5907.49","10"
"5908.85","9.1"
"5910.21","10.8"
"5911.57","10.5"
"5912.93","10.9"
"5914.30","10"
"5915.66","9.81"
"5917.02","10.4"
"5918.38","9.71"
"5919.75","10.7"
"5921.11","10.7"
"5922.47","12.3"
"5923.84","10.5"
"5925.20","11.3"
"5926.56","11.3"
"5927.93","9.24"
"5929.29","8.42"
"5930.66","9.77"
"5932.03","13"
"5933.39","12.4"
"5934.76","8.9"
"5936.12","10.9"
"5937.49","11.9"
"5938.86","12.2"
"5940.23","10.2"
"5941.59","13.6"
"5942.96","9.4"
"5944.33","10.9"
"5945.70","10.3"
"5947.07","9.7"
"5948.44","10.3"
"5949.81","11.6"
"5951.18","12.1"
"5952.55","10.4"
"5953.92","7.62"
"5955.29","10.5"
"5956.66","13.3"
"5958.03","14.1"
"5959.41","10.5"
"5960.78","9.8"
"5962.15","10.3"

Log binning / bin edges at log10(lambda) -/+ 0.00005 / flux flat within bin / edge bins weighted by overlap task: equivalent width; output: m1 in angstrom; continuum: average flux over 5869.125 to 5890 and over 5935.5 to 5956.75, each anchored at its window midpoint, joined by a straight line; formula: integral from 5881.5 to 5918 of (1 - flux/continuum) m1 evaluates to 2.7 angstrom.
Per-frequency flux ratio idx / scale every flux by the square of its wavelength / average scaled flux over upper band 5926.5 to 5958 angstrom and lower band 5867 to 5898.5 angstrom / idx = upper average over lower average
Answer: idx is 1.0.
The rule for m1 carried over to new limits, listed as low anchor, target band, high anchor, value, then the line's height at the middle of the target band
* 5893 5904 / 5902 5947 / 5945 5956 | -1.54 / 10.3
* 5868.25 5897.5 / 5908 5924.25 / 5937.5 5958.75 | 0.68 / 10.9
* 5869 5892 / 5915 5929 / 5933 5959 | 0.51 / 10.9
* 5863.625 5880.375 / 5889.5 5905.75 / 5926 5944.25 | 1.75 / 11.1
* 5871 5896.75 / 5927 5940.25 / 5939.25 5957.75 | 0.07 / 10.8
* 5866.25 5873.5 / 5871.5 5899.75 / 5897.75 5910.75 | 0.34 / 10.7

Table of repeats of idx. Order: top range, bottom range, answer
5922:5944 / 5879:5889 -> 1.06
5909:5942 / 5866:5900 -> 1.02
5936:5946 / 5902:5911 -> 1.11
